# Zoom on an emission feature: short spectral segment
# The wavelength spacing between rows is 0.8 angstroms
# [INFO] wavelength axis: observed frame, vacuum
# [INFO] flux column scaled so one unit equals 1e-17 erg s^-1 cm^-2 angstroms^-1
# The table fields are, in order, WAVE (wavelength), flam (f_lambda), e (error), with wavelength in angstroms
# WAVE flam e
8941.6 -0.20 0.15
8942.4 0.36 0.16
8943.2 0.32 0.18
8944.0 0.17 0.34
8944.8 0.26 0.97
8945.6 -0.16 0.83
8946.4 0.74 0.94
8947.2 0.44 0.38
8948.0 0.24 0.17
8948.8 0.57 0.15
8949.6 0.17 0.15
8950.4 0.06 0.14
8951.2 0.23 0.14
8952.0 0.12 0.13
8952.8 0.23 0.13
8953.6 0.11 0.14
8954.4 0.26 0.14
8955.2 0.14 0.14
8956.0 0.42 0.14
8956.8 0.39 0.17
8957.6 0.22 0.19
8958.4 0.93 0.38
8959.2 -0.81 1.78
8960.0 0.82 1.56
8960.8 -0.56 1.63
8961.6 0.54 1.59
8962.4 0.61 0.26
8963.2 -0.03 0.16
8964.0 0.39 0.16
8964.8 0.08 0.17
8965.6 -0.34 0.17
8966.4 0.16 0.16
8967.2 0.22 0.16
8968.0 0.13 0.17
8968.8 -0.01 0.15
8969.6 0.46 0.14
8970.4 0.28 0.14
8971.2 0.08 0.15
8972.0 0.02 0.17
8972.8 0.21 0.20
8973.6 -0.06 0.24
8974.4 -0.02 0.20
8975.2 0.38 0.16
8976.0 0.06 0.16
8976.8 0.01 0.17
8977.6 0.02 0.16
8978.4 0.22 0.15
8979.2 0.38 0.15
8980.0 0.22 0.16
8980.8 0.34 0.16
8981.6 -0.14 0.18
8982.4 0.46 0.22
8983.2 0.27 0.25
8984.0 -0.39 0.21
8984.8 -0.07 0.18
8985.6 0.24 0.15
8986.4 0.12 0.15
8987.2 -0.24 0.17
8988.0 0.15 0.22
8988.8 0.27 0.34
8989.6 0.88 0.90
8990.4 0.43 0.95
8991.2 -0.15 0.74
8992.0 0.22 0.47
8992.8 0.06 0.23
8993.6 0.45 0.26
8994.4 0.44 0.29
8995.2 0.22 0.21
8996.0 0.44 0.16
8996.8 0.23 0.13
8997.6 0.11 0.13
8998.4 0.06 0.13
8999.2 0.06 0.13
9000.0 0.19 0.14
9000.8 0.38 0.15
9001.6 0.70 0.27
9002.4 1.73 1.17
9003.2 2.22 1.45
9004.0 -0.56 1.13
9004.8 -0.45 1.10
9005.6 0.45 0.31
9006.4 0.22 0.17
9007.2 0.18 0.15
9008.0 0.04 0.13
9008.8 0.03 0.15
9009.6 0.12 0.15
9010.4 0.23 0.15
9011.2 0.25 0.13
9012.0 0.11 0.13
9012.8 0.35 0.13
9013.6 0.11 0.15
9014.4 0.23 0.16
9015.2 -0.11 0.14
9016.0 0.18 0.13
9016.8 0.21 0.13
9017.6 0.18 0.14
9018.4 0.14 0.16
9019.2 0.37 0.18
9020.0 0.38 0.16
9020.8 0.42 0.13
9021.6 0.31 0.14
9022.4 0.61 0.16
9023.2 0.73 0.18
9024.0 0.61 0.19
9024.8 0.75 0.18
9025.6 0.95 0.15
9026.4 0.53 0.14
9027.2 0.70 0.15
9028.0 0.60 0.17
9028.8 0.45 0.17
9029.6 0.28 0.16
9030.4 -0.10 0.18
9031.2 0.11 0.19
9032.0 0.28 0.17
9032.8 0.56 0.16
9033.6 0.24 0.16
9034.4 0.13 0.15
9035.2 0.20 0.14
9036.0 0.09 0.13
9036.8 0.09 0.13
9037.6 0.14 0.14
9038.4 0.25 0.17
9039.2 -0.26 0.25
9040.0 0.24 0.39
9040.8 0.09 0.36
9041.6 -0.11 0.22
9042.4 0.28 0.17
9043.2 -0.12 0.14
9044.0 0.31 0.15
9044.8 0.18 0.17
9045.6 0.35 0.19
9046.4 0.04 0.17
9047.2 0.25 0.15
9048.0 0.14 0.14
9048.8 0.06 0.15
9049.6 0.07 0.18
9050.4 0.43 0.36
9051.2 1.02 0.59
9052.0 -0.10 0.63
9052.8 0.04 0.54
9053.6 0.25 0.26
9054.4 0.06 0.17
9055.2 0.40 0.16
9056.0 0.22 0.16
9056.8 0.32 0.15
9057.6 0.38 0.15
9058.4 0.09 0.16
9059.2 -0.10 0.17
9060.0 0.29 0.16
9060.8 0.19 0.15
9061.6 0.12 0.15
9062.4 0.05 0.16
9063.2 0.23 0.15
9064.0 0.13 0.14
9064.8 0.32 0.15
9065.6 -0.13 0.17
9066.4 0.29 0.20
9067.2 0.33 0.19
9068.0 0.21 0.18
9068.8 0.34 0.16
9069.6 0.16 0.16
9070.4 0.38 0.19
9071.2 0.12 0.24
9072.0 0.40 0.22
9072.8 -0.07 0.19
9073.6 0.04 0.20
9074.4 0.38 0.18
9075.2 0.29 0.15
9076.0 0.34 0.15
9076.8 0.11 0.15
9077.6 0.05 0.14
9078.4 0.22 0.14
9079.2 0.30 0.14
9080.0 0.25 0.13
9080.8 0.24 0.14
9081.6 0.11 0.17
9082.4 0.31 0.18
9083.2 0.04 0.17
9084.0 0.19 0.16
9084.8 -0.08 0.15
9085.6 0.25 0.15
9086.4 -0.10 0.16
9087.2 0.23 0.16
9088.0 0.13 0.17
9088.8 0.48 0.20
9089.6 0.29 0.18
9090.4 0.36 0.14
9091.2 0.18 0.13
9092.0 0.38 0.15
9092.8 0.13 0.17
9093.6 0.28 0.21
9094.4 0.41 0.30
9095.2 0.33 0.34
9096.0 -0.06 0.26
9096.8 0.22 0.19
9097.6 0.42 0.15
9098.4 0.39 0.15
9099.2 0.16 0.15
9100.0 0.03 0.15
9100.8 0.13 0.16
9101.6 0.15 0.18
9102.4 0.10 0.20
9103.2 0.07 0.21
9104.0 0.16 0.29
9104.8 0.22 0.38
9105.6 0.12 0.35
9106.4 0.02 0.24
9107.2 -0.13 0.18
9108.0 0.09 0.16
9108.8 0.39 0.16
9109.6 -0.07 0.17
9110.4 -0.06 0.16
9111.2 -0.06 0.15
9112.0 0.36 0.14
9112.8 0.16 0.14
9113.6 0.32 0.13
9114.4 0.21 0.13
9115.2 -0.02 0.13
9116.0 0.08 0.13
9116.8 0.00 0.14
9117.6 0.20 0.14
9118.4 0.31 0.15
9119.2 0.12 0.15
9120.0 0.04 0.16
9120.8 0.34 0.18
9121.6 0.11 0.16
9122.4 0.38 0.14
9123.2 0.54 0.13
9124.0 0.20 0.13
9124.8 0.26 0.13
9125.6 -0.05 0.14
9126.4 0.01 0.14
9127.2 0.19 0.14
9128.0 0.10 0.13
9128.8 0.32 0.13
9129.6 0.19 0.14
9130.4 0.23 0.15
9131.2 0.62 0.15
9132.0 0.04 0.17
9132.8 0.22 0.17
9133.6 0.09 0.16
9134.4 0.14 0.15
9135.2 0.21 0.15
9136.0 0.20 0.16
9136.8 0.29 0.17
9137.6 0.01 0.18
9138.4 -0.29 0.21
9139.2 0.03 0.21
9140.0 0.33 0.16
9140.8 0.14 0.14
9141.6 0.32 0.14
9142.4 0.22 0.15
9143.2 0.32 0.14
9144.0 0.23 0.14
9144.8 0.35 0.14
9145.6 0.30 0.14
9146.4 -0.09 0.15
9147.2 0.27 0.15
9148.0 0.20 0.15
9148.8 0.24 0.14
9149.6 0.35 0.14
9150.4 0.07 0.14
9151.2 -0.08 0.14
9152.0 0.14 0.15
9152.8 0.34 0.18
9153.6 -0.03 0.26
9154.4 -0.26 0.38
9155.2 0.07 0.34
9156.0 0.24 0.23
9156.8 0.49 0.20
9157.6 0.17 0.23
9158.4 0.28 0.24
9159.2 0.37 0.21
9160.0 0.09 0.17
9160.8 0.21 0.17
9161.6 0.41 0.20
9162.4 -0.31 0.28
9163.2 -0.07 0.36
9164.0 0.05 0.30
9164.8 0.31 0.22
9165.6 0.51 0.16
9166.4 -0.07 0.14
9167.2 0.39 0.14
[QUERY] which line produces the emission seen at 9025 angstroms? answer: Hgamma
